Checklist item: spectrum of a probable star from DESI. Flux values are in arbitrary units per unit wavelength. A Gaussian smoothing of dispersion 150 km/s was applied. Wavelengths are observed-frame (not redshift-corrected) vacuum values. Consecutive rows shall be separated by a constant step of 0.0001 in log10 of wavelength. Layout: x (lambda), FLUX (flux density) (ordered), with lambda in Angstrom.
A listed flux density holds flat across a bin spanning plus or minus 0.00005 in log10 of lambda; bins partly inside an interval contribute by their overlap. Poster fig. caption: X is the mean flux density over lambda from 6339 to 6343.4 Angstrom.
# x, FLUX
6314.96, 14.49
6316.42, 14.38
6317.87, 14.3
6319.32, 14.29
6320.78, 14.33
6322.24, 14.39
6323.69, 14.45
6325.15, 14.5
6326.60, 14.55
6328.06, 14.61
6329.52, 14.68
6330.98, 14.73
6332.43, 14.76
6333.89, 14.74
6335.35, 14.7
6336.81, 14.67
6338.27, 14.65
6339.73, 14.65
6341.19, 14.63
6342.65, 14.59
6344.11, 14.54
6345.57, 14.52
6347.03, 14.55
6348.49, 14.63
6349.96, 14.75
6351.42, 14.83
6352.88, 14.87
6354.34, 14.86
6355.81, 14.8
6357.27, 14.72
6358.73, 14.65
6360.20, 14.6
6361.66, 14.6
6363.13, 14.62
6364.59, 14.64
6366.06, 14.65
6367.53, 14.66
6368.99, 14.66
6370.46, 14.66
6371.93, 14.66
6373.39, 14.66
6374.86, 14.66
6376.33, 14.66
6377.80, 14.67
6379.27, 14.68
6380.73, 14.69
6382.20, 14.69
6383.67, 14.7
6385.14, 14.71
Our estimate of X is 14.6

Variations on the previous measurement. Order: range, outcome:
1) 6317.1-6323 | 14.3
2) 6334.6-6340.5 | 14.7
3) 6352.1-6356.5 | 14.8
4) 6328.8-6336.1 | 14.7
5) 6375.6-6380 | 14.7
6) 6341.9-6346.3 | 14.6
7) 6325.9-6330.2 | 14.6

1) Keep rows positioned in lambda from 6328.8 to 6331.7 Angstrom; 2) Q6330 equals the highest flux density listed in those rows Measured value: 14.73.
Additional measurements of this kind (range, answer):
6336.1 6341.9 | 14.67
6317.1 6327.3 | 14.55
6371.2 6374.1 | 14.66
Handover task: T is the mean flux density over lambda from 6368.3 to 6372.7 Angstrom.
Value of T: 14.7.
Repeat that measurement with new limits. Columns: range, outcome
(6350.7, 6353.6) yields 14.9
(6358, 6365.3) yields 14.6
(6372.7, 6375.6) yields 14.6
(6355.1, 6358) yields 14.8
